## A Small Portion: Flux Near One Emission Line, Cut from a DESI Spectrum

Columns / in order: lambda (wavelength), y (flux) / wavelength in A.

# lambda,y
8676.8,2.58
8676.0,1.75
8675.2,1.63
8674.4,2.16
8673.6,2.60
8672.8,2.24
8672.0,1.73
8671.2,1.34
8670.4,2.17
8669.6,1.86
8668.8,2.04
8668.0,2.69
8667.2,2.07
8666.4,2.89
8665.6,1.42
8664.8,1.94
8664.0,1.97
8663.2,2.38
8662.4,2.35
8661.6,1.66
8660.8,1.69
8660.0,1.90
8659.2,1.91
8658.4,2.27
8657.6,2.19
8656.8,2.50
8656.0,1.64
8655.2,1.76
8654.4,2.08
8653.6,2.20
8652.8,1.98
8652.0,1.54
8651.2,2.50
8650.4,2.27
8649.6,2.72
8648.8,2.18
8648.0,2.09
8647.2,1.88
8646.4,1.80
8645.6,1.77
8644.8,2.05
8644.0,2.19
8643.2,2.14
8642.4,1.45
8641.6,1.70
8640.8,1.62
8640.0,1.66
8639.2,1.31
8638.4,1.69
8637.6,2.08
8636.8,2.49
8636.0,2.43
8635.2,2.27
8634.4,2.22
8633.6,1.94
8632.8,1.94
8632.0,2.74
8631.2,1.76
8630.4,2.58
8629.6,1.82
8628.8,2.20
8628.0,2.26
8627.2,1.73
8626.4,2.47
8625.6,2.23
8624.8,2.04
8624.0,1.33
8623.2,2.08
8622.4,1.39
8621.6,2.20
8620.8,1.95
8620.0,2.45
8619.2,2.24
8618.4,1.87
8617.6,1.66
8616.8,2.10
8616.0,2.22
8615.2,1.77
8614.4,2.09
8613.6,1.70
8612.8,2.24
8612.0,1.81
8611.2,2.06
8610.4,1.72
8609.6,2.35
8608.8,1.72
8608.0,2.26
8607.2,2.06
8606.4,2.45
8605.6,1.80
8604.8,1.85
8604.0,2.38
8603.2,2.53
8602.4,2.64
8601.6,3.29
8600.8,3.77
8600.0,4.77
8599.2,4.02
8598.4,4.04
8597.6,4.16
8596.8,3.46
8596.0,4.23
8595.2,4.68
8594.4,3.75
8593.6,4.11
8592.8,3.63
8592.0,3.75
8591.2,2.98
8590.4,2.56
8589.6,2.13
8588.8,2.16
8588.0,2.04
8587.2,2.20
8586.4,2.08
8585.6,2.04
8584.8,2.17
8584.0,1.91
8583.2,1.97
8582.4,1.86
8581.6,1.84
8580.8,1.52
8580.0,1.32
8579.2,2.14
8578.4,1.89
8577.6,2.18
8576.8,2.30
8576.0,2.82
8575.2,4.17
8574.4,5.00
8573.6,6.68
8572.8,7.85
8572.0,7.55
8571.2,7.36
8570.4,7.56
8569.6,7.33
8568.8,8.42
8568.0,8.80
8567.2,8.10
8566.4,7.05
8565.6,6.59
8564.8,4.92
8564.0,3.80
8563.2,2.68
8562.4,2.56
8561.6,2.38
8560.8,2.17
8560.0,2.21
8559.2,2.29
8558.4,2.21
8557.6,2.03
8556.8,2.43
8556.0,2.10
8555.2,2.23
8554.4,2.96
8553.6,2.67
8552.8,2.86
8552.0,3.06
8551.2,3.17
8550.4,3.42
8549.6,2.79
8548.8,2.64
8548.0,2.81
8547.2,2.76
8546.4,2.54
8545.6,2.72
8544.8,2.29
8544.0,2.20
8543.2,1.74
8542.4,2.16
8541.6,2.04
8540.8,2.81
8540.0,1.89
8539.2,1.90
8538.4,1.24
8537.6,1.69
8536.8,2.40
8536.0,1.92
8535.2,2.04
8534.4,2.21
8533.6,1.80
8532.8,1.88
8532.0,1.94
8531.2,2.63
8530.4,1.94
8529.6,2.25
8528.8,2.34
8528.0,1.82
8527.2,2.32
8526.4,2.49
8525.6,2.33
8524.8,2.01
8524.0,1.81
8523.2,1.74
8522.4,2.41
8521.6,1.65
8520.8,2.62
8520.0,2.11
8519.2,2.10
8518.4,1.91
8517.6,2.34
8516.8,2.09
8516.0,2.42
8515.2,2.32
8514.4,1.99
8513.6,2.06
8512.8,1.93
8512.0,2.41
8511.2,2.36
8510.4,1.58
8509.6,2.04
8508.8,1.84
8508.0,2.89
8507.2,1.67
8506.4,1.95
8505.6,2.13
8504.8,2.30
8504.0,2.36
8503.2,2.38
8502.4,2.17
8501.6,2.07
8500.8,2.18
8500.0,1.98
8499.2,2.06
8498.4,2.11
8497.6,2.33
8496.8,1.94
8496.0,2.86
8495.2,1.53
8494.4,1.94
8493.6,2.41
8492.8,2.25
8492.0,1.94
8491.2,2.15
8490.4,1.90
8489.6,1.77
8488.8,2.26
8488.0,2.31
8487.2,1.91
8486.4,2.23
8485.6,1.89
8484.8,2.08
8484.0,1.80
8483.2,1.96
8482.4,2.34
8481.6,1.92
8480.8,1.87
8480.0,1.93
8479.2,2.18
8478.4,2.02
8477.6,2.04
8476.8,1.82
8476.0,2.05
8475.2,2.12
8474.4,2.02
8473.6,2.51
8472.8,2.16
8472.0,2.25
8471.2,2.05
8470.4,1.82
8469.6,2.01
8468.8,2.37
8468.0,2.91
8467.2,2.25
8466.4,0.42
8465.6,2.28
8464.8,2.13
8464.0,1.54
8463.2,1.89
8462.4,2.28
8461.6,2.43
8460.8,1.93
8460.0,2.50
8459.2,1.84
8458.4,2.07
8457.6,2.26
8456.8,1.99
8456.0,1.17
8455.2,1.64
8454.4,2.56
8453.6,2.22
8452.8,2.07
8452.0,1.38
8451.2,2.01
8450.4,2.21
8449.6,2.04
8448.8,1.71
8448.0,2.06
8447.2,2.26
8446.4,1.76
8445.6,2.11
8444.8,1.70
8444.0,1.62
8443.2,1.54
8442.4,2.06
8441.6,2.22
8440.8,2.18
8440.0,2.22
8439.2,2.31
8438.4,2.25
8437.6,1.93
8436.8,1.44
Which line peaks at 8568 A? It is H-alpha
